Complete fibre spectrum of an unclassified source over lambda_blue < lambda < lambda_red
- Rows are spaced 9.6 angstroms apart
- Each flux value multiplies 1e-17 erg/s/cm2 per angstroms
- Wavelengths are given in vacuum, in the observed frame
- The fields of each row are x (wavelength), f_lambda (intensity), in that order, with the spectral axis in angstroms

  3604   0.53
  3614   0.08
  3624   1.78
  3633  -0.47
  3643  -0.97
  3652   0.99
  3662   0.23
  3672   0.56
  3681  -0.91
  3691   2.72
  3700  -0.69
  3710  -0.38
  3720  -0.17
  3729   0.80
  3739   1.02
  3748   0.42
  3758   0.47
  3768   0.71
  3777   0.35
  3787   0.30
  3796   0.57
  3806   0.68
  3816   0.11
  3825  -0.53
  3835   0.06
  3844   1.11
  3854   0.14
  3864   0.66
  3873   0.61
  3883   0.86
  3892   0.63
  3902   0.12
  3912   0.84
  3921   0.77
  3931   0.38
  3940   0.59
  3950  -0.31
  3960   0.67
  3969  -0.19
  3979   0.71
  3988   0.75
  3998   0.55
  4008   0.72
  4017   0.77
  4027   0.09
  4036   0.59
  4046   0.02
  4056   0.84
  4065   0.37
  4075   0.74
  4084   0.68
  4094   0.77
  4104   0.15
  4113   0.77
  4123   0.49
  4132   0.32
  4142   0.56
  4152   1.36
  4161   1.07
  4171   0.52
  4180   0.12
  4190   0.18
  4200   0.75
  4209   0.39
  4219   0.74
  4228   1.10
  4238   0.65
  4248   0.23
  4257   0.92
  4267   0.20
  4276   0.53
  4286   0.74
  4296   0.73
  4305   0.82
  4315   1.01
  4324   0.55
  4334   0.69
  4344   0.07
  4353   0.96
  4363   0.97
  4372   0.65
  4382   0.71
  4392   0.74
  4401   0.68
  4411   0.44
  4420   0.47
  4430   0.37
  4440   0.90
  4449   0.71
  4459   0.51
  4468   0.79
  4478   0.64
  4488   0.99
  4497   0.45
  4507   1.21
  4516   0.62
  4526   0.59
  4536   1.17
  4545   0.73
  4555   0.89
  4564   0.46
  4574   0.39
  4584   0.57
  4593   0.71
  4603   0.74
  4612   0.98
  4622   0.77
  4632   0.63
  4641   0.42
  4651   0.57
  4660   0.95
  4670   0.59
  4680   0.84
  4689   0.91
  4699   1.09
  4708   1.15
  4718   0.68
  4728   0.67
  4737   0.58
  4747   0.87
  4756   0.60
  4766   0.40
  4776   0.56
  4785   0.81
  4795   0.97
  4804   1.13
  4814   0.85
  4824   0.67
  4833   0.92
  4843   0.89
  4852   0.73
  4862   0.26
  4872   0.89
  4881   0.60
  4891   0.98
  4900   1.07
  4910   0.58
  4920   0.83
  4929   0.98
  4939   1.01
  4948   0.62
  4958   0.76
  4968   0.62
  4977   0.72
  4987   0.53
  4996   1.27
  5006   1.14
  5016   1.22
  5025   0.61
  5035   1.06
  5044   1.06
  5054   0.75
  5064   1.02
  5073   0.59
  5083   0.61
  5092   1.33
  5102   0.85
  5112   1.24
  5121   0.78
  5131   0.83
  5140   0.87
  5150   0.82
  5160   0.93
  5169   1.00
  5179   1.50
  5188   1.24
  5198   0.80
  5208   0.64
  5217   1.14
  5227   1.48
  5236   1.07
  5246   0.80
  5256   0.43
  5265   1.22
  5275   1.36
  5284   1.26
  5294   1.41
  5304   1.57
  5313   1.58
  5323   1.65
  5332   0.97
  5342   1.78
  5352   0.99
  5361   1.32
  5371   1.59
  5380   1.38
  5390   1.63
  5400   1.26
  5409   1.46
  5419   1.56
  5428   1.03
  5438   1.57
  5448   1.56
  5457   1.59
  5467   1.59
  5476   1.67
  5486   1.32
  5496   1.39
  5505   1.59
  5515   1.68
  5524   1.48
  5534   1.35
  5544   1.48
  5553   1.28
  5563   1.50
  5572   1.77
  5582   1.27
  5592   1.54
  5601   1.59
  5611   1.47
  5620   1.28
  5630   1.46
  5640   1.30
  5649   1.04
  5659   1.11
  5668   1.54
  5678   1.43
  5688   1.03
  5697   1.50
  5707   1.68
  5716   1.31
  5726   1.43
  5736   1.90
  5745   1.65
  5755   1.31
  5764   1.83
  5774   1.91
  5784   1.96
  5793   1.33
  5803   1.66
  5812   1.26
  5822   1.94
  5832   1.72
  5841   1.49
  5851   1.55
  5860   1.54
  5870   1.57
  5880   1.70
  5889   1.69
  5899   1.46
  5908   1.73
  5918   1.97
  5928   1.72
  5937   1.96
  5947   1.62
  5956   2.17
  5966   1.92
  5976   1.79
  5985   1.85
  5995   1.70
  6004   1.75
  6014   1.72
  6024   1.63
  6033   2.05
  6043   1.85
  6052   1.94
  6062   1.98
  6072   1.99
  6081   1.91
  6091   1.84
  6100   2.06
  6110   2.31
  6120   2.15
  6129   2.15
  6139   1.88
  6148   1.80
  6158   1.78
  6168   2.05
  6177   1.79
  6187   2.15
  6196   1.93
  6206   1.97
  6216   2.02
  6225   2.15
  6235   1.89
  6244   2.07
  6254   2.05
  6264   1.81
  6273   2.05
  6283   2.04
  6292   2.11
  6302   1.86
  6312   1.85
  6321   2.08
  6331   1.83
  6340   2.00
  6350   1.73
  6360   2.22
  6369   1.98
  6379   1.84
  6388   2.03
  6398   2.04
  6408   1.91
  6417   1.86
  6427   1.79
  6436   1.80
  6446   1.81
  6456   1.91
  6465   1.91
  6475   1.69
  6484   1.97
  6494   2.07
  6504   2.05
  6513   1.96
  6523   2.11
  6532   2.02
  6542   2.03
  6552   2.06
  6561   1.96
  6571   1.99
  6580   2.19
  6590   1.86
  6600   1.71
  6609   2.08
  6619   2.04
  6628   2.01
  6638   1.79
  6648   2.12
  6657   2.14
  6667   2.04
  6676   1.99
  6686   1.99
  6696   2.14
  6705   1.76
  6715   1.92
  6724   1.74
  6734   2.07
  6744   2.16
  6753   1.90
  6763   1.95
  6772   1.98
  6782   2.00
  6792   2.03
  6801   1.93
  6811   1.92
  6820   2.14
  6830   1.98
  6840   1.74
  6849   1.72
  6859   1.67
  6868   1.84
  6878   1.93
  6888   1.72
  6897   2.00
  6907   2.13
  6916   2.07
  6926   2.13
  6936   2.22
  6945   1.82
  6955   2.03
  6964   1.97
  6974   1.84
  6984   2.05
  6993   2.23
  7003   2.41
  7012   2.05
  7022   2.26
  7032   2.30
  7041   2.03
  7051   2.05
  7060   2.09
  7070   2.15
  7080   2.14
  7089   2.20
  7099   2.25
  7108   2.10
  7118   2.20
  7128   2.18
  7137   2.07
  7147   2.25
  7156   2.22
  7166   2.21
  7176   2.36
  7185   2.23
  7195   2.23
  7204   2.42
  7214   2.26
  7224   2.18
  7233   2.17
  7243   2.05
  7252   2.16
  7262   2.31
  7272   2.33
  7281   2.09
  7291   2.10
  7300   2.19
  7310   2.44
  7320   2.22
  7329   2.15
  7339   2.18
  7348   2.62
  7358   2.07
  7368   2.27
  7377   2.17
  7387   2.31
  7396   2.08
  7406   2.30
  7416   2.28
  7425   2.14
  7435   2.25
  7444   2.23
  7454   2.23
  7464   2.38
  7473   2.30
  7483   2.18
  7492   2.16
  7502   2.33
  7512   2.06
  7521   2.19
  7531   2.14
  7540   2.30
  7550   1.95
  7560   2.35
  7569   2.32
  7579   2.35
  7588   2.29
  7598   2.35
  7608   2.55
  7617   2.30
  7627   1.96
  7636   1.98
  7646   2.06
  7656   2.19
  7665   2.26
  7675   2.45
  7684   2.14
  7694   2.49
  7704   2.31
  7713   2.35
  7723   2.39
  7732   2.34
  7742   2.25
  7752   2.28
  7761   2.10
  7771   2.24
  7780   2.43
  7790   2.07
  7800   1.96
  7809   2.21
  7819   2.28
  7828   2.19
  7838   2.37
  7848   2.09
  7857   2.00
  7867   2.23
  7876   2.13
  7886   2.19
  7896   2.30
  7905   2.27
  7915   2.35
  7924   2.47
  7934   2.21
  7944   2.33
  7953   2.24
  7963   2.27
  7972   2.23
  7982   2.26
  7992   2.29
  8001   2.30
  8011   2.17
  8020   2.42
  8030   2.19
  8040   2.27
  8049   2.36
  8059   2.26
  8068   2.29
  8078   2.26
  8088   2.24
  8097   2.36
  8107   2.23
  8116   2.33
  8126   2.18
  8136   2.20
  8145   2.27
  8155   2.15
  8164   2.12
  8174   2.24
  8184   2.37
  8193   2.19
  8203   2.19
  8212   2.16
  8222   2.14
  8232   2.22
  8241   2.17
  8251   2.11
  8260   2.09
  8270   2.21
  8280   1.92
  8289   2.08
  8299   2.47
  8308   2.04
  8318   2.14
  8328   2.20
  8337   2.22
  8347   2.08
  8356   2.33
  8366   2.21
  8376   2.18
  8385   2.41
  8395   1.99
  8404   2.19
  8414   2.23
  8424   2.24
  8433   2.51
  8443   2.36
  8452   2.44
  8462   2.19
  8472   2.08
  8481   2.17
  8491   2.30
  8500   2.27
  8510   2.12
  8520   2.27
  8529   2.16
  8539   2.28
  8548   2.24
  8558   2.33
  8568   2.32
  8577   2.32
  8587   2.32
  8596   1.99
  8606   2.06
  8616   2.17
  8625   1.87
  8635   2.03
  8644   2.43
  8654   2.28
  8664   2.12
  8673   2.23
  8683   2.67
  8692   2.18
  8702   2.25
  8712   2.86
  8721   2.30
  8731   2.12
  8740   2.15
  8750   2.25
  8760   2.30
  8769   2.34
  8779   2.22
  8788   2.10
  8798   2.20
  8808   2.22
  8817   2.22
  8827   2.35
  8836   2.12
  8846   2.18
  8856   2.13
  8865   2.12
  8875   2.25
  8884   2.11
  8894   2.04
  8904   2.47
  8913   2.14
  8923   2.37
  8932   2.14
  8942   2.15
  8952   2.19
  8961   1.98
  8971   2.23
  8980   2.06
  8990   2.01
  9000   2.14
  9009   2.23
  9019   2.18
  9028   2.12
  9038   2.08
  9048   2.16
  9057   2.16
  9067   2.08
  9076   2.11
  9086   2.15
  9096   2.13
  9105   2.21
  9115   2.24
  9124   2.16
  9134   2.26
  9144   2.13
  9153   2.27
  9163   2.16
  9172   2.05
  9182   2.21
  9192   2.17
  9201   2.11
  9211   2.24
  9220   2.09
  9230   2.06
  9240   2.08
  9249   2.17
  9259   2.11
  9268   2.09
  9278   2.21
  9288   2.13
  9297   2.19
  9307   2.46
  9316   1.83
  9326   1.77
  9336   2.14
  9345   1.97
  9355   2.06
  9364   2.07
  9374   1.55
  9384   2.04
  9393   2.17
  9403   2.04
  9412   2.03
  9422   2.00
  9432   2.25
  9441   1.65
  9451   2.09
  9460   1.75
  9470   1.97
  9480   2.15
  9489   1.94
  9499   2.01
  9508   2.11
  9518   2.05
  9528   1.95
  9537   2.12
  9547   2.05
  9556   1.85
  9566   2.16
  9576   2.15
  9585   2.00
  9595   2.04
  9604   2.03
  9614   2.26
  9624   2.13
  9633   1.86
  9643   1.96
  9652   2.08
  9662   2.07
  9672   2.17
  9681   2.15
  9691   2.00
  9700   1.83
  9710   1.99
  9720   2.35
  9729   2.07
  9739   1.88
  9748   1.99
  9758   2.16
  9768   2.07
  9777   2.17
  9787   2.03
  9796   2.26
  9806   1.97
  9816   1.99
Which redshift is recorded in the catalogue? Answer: 0.32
